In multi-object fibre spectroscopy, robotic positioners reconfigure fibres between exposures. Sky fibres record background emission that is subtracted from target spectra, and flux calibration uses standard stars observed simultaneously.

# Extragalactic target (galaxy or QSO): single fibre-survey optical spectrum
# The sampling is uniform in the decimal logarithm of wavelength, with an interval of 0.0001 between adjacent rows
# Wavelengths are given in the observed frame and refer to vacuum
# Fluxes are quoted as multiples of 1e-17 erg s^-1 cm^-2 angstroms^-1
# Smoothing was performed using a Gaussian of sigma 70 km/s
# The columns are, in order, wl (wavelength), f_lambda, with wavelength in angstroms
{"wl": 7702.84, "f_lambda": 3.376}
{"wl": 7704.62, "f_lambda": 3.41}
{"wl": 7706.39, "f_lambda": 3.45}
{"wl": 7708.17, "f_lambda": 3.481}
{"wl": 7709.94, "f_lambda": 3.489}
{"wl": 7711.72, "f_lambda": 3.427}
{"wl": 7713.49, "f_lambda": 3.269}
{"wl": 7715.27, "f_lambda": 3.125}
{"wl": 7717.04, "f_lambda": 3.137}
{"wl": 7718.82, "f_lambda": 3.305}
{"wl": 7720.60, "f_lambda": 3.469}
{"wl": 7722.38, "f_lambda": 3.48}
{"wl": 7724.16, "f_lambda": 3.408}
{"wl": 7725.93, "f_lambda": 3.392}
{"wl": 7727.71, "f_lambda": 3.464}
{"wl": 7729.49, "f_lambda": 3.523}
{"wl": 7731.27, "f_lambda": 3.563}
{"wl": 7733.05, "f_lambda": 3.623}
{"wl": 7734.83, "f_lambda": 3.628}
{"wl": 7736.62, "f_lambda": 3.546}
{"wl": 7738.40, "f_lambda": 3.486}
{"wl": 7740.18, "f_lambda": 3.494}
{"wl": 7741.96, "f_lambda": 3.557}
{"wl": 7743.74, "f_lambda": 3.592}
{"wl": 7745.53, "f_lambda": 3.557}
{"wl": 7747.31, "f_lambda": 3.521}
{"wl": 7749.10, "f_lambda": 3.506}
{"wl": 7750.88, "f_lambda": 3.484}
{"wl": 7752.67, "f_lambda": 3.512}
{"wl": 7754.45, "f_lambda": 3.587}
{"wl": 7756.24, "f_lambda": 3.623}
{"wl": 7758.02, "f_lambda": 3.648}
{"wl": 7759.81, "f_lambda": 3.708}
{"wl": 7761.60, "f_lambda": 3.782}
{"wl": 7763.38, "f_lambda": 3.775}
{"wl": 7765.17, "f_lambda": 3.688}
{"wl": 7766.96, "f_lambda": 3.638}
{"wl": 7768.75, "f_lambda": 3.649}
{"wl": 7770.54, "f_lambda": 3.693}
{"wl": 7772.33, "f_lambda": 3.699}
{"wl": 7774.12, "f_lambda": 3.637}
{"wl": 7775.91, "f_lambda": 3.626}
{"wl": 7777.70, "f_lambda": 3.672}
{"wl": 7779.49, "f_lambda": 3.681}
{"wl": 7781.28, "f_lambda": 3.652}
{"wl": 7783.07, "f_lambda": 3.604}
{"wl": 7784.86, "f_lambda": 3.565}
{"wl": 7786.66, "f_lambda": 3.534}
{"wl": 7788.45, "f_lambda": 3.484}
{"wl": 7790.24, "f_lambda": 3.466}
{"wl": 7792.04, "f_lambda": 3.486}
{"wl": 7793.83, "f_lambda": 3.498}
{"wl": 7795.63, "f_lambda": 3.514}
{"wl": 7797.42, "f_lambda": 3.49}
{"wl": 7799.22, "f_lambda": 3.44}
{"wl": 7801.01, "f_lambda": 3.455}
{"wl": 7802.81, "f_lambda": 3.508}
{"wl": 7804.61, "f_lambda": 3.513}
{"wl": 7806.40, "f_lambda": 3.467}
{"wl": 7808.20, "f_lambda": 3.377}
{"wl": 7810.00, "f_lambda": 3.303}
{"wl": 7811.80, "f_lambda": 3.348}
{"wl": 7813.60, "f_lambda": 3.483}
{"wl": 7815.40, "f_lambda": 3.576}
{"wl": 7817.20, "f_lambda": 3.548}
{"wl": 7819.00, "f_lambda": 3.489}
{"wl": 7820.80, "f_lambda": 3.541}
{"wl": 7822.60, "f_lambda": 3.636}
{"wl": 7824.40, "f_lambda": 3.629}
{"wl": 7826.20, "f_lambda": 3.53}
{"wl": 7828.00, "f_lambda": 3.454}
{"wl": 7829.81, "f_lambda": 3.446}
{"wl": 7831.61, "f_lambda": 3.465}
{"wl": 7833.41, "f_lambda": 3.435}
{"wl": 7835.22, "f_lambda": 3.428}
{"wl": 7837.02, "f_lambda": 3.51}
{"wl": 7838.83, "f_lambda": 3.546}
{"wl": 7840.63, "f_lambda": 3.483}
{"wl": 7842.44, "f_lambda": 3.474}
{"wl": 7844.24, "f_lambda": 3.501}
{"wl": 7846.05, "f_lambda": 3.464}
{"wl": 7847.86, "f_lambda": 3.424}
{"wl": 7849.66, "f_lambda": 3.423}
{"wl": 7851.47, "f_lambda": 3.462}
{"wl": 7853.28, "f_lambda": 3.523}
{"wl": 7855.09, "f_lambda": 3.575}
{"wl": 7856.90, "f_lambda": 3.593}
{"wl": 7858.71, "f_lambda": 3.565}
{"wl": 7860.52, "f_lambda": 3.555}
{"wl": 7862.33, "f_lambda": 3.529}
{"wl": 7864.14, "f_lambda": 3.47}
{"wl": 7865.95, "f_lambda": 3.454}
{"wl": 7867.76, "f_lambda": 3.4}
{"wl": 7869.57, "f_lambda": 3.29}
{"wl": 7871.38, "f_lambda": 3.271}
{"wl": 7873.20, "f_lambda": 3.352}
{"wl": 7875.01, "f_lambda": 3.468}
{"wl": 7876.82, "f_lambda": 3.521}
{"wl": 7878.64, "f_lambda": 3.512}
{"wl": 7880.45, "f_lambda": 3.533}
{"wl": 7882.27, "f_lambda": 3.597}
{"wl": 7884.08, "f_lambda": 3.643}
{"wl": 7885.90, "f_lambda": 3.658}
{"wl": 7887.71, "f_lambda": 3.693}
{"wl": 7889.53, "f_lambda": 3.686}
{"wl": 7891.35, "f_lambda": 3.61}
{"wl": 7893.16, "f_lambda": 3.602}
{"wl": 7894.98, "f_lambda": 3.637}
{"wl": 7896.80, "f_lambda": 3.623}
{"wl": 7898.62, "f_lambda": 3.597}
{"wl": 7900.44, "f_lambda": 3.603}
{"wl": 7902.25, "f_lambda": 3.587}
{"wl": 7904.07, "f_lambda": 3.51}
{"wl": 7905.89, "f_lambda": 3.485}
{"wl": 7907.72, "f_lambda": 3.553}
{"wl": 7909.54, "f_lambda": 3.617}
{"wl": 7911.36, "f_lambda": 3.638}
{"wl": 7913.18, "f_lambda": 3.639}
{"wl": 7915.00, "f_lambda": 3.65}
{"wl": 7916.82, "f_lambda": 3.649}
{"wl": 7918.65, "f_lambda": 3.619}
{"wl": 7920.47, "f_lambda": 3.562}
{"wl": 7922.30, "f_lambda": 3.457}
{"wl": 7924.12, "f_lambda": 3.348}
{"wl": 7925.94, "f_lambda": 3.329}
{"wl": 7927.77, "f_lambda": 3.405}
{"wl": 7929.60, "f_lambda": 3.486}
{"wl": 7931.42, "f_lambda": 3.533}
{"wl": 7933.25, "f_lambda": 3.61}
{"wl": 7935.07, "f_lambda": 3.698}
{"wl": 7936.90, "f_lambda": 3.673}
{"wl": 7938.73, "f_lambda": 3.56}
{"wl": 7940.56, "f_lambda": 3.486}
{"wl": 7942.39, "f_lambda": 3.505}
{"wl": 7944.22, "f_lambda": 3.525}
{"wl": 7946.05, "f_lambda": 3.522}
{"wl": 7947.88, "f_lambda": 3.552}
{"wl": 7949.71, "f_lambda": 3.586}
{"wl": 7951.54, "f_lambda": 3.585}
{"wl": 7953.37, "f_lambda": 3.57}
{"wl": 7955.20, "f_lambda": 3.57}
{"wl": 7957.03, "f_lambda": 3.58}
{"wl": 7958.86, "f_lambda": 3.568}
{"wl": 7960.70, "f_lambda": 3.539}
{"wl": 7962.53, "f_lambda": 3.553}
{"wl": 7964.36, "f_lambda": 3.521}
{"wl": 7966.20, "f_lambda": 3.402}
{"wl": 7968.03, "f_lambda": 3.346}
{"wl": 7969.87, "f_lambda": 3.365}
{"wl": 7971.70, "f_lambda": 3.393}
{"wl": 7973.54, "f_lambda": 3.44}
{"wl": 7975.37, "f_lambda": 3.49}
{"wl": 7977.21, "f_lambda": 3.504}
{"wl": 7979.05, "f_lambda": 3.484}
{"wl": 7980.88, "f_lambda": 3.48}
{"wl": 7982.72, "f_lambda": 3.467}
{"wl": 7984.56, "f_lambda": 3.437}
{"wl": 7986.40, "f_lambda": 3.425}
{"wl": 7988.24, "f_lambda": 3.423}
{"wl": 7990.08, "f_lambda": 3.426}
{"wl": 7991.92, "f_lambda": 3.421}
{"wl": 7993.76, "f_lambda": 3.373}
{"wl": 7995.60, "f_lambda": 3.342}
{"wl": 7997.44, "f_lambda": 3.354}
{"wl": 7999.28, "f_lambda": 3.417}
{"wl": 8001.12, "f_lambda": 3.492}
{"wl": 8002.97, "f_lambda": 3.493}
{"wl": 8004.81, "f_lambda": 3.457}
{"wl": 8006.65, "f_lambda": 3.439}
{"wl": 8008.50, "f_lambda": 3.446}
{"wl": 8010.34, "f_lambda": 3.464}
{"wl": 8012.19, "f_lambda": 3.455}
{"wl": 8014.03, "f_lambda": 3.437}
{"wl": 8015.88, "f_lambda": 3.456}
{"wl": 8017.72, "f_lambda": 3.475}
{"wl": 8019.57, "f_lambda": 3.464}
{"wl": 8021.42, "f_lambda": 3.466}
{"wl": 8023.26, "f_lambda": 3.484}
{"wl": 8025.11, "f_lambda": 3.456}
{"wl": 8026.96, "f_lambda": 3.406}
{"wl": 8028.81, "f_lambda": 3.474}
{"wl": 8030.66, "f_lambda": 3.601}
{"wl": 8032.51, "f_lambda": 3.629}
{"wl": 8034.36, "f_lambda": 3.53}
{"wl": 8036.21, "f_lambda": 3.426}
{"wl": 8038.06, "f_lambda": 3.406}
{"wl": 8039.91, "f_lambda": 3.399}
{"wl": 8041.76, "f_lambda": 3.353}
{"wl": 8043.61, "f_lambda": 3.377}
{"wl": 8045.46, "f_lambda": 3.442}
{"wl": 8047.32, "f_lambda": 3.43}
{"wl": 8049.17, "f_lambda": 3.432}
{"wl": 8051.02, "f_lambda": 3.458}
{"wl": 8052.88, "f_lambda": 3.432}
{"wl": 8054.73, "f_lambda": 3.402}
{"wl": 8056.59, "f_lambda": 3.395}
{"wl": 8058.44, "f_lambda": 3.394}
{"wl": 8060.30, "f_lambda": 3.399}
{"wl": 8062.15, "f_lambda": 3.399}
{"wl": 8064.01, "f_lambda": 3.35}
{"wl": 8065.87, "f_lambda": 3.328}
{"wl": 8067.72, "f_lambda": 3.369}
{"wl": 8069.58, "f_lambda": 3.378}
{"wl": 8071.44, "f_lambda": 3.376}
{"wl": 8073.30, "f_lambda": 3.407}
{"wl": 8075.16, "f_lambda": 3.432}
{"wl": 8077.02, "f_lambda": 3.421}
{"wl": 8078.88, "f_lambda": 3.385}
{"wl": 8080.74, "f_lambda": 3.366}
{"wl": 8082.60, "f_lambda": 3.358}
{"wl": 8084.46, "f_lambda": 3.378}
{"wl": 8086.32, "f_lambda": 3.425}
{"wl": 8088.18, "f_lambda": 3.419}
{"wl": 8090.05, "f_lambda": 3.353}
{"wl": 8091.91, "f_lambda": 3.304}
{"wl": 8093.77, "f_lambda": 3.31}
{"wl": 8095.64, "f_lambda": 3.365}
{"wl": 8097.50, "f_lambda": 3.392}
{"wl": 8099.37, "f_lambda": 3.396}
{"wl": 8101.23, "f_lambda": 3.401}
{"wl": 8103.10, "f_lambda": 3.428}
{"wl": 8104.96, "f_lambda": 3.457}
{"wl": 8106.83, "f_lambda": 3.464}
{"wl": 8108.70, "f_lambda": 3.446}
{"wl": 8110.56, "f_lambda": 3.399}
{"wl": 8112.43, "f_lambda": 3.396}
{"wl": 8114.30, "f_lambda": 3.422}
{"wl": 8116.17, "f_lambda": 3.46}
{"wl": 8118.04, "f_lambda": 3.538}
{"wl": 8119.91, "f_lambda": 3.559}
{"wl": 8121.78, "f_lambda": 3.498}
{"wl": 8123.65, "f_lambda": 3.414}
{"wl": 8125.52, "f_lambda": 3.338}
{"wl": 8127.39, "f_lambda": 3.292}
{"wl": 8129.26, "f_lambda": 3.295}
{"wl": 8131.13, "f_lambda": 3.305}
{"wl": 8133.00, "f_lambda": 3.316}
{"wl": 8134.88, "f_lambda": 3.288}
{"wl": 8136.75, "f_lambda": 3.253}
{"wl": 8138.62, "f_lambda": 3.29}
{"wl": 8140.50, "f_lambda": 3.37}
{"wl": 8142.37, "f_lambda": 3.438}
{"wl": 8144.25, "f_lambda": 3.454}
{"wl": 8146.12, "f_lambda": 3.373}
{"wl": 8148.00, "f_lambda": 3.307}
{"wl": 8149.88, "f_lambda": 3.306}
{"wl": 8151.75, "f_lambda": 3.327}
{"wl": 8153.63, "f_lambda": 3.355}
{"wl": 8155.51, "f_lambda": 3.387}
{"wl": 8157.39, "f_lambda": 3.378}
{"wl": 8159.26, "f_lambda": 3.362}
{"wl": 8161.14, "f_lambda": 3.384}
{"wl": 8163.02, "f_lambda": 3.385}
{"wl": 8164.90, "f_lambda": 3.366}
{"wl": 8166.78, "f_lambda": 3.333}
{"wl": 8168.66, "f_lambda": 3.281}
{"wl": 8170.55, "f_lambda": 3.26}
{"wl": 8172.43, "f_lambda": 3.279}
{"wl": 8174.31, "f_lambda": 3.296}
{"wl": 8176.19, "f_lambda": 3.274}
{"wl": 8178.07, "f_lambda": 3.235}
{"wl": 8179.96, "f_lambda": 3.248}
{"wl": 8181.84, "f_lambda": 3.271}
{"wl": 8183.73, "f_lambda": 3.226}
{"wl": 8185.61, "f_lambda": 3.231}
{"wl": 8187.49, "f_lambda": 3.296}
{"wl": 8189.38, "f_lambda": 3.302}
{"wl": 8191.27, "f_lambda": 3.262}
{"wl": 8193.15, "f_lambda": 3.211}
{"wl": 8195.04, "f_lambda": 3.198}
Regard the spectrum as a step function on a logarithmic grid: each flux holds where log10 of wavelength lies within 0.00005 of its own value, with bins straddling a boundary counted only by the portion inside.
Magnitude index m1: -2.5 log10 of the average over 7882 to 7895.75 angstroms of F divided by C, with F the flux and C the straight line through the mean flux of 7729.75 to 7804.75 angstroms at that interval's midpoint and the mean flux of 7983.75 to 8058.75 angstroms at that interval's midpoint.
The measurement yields -0.04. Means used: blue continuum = 3.58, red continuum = 3.44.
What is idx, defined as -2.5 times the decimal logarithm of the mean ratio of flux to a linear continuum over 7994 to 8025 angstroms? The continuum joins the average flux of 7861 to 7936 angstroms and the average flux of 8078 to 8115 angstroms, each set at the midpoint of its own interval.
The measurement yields 0.00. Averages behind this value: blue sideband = 3.54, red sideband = 3.39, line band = 3.45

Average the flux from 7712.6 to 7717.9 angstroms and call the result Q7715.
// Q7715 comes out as 3.18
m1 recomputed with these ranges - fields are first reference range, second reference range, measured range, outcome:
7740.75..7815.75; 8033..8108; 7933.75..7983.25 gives -0.02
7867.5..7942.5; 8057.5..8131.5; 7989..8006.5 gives 0.02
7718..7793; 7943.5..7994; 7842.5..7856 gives 0.02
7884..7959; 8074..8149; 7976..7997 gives 0.02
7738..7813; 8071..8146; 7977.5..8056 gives 0.00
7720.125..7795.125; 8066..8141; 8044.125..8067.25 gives 0.00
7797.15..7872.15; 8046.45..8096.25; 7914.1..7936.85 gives -0.03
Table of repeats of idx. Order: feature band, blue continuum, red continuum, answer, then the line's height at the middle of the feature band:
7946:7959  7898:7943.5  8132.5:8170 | -0.015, 3.52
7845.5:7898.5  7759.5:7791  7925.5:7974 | 0.015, 3.57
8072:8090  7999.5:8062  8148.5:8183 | 0.001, 3.4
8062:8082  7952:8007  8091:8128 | 0.015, 3.43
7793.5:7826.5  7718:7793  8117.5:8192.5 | 0.015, 3.54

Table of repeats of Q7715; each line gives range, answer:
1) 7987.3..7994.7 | 3.41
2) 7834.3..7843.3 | 3.49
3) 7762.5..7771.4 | 3.69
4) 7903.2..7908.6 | 3.51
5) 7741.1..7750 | 3.55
